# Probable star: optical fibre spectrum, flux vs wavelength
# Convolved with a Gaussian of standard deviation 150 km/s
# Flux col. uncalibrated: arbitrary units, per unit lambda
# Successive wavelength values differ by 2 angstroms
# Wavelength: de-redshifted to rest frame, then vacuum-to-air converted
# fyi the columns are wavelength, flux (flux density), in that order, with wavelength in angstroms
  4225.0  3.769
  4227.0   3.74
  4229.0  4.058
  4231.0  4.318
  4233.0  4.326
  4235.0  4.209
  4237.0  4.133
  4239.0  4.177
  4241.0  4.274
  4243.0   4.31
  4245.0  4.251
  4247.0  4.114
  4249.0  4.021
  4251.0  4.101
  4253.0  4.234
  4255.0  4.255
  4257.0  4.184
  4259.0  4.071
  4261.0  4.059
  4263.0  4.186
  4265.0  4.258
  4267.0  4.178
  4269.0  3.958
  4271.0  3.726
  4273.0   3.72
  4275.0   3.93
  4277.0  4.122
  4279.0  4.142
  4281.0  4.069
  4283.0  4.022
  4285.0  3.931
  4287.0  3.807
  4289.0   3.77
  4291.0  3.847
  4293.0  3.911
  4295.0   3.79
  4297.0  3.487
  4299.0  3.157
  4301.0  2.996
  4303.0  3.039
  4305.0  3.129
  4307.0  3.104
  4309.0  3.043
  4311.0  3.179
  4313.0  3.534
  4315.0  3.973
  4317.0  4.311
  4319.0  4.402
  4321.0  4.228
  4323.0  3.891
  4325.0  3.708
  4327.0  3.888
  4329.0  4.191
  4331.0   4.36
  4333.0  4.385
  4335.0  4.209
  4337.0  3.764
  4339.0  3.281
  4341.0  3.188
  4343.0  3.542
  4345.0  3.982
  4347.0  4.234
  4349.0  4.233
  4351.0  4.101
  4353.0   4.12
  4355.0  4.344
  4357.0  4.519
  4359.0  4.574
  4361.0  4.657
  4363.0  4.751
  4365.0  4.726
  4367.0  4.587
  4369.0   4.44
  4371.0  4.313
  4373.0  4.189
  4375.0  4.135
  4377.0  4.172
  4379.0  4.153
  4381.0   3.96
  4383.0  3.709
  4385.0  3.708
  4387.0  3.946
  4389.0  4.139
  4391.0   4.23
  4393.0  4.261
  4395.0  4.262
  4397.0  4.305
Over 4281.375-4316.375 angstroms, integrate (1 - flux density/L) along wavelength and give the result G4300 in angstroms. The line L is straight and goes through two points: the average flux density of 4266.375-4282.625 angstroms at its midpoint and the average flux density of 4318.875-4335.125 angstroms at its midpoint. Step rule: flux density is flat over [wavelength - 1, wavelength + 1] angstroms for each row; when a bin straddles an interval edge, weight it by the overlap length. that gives 4.4 angstroms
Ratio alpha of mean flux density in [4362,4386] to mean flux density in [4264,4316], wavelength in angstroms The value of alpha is 1.15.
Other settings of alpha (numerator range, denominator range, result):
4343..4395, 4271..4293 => 1.08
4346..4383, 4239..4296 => 1.07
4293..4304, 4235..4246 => 0.79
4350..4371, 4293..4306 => 1.35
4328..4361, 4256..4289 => 1.02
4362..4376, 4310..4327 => 1.14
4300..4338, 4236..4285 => 0.92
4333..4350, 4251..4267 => 0.92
